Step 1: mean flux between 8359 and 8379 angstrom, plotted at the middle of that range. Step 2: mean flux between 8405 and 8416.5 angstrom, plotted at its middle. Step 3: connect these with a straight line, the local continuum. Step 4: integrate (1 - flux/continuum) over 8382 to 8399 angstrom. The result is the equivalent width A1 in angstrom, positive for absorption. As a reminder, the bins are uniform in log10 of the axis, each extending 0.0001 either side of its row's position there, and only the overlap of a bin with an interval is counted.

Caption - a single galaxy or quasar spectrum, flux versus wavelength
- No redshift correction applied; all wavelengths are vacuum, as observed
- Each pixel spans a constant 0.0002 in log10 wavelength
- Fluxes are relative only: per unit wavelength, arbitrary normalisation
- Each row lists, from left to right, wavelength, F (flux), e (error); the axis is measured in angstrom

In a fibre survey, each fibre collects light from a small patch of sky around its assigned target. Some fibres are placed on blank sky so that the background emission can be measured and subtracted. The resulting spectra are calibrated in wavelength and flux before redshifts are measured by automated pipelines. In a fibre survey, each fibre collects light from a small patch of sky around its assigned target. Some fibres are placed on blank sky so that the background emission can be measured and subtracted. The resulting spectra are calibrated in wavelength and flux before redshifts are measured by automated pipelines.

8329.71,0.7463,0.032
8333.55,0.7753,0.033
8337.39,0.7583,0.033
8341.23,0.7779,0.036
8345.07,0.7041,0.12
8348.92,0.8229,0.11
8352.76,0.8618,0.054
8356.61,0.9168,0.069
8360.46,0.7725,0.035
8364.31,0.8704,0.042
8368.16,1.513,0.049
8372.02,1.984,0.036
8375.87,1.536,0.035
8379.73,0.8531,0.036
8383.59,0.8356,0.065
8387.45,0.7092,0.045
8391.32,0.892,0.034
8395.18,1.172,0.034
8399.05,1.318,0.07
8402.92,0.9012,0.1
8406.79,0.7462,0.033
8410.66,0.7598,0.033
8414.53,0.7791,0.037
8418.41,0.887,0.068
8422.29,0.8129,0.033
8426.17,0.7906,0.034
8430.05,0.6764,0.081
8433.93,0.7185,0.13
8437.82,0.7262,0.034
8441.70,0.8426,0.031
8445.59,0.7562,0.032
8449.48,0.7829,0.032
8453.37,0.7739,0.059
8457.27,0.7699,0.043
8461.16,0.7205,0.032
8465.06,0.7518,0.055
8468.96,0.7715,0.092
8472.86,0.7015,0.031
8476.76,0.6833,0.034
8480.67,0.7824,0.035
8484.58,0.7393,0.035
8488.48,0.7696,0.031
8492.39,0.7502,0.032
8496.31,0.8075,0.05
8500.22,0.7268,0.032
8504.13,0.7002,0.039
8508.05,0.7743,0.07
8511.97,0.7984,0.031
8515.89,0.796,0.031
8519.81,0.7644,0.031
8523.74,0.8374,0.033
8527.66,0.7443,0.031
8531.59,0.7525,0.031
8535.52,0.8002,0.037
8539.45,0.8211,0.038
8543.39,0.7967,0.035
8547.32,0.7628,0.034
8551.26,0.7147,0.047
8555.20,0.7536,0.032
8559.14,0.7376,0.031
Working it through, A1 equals 1.1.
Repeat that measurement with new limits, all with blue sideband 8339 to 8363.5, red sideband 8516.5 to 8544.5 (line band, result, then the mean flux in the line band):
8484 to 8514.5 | 1.24 angstrom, 0.76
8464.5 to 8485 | 1.50 angstrom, 0.737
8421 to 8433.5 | 0.77 angstrom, 0.752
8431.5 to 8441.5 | 0.74 angstrom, 0.741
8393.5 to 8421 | -4.38 angstrom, 0.932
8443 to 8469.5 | 1.18 angstrom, 0.762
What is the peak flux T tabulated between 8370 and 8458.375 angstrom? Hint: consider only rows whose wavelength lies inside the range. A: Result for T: 1.984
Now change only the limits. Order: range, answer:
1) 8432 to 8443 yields 0.8426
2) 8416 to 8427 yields 0.887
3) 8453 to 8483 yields 0.7824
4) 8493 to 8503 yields 0.8075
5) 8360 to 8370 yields 1.513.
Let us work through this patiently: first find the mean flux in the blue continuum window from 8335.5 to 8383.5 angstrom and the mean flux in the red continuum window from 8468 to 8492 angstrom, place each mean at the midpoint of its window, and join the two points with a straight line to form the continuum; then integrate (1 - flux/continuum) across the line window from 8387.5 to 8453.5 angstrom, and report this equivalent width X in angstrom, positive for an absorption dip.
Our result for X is 3.1 angstrom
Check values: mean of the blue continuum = 1.02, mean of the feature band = 0.841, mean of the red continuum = 0.741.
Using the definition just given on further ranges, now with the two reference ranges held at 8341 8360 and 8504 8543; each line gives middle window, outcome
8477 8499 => 0.8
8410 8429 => 0.0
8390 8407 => -4.8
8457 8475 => 1.2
